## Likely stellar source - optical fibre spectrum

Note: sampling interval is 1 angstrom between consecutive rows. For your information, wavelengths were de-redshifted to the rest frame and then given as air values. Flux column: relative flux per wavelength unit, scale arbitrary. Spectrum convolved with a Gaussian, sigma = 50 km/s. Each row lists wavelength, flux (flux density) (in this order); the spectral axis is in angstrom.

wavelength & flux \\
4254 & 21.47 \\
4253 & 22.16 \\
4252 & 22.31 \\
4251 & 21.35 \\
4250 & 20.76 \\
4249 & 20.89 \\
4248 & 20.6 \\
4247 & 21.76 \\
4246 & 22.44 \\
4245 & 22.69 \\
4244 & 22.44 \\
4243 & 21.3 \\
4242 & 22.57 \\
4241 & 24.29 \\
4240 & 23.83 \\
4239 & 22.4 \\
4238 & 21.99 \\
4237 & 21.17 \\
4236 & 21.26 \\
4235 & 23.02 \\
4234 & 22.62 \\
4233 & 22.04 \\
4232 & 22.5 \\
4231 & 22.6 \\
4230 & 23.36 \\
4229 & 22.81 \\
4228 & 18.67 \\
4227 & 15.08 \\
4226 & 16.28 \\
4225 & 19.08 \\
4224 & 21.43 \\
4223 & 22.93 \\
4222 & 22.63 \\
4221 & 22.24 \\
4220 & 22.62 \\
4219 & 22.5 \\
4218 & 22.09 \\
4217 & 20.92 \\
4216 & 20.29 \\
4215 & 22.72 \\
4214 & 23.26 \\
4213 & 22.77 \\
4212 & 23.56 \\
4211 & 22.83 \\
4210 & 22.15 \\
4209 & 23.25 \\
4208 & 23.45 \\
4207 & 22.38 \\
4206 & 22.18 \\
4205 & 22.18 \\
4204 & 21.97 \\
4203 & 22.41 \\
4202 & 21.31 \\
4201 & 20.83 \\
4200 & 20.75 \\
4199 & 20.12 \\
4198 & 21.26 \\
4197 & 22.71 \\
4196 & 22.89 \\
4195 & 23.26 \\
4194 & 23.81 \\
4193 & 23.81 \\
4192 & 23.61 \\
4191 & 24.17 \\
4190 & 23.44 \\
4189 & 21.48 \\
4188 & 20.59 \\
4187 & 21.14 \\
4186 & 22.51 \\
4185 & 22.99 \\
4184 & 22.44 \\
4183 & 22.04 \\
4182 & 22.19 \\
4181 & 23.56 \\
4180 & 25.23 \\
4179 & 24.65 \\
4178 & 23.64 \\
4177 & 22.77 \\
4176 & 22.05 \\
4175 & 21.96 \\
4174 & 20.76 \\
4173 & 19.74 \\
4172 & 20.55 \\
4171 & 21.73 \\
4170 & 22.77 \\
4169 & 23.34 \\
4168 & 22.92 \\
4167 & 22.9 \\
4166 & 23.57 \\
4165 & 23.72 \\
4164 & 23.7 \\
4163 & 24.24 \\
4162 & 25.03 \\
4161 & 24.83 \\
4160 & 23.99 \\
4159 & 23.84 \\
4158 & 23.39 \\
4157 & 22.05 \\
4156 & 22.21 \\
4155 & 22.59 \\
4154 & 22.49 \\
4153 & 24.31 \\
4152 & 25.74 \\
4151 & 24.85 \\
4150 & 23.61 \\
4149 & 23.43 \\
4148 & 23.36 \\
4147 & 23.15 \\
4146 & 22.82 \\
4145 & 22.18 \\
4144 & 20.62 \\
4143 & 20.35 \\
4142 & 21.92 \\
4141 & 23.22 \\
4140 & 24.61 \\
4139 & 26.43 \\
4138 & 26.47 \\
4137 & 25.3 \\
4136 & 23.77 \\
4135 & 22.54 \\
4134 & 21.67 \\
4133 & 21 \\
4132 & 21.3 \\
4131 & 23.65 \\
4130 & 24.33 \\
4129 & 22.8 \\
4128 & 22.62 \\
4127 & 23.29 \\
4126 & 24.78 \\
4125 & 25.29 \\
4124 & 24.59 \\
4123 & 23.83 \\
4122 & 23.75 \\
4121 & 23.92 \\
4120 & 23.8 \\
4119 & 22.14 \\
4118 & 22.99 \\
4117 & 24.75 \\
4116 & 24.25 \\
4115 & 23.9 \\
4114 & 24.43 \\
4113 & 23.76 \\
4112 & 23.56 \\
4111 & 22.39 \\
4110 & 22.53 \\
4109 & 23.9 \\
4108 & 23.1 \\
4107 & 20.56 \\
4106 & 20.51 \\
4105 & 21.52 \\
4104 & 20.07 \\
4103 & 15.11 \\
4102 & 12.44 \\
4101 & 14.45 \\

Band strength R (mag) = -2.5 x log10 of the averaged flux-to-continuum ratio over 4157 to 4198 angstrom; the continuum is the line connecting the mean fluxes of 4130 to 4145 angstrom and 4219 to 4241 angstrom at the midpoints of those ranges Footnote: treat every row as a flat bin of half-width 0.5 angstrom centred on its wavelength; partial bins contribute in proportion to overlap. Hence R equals -0.02 mag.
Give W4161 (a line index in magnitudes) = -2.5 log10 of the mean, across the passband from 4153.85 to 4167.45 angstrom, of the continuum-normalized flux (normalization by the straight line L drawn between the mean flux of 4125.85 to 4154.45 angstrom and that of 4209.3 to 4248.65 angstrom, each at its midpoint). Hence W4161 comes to -0.02 mag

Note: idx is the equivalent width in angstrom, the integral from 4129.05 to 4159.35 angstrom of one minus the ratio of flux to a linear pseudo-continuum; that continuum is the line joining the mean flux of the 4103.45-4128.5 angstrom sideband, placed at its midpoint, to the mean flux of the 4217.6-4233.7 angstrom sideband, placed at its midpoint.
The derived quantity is -0.7 angstrom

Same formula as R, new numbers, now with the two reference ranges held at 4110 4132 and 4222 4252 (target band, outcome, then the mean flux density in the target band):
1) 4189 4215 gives -0.02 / 22.6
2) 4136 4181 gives -0.01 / 23.3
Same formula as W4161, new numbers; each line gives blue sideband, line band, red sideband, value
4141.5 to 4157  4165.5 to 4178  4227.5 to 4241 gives 0.03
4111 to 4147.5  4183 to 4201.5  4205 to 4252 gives 0.01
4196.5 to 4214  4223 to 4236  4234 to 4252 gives 0.06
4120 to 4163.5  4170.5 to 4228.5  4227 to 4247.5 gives 0.03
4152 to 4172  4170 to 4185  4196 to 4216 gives 0.02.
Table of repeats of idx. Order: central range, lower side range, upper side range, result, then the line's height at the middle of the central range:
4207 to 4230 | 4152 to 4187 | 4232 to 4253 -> 0.8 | 22.4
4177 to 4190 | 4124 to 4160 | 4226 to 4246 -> 0.0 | 22.7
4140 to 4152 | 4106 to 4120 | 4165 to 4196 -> 0.0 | 22.9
